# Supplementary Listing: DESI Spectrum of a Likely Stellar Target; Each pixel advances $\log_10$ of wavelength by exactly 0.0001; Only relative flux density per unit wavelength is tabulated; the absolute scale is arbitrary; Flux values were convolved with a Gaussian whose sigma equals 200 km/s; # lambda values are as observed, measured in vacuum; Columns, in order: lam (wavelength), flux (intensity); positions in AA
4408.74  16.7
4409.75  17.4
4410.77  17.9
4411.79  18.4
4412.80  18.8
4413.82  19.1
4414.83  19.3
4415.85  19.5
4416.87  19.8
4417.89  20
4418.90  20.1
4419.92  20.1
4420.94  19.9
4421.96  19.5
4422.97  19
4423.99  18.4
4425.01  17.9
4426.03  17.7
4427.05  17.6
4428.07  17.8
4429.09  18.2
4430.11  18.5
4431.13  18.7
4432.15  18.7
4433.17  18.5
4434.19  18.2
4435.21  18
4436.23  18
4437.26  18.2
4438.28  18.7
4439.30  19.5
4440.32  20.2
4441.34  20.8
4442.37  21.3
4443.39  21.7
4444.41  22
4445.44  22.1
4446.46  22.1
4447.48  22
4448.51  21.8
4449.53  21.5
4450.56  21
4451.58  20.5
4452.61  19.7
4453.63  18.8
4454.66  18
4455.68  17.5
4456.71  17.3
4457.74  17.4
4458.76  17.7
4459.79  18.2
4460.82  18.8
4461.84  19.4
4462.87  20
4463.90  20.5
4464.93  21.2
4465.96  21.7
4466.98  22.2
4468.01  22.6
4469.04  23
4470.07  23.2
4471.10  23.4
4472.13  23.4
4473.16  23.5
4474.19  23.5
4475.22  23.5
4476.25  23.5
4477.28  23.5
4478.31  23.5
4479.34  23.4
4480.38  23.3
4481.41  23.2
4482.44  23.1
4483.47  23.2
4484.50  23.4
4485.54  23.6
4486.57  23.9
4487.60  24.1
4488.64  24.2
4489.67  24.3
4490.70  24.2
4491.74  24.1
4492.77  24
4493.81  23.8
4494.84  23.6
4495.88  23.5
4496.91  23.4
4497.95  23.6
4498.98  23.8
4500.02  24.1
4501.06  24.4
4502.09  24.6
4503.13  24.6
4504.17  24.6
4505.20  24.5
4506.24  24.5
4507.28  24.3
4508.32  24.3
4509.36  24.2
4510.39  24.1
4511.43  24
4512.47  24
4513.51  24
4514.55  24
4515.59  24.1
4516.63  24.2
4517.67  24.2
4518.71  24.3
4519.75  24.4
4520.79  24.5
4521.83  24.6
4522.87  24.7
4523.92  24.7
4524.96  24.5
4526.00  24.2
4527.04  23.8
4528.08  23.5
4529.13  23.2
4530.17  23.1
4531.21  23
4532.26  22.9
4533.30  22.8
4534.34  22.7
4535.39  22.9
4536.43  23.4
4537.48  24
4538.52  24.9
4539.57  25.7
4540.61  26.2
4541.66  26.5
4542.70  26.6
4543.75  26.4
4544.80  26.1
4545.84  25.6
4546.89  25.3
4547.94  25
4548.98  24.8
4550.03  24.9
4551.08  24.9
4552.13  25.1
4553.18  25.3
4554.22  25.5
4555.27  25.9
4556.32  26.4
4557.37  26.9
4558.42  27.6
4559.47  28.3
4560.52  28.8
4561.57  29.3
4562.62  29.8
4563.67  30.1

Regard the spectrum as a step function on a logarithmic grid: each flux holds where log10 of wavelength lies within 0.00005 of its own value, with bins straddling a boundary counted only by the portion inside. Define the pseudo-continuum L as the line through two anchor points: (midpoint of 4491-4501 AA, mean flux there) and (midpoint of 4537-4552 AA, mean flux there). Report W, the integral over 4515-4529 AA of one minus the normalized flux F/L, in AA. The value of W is 0.3 AA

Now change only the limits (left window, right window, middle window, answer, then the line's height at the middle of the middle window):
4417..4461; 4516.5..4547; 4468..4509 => -3.21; 22.1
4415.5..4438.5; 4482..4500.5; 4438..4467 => 0.84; 20.7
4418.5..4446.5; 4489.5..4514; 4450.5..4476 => 0.94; 21.4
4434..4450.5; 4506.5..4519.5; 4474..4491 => -0.80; 22.6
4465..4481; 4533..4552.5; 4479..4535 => 0.19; 24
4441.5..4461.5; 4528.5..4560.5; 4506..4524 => -0.60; 23.5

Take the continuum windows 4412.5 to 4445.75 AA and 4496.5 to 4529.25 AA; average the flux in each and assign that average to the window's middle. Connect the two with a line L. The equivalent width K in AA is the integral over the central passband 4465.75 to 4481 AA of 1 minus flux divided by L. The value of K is -0.9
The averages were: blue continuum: 19.3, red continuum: 24.2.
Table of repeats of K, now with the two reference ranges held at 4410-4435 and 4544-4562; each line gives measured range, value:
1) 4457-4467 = 0.72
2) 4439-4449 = -0.69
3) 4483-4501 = -0.86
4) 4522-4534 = 0.53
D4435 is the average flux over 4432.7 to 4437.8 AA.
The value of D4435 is 18.2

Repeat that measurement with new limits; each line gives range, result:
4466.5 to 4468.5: 22.4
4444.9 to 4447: 22.1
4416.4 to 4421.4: 20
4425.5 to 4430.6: 17.9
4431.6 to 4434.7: 18.5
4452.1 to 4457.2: 18.3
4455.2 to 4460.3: 17.6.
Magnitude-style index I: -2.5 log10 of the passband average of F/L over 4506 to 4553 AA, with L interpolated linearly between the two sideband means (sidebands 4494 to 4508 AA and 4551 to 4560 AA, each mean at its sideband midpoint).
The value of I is 0.04 mag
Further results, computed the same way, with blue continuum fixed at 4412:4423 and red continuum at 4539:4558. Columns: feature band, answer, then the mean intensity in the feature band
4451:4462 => 0.16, 18.5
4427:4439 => 0.11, 18.3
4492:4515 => -0.02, 24.1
